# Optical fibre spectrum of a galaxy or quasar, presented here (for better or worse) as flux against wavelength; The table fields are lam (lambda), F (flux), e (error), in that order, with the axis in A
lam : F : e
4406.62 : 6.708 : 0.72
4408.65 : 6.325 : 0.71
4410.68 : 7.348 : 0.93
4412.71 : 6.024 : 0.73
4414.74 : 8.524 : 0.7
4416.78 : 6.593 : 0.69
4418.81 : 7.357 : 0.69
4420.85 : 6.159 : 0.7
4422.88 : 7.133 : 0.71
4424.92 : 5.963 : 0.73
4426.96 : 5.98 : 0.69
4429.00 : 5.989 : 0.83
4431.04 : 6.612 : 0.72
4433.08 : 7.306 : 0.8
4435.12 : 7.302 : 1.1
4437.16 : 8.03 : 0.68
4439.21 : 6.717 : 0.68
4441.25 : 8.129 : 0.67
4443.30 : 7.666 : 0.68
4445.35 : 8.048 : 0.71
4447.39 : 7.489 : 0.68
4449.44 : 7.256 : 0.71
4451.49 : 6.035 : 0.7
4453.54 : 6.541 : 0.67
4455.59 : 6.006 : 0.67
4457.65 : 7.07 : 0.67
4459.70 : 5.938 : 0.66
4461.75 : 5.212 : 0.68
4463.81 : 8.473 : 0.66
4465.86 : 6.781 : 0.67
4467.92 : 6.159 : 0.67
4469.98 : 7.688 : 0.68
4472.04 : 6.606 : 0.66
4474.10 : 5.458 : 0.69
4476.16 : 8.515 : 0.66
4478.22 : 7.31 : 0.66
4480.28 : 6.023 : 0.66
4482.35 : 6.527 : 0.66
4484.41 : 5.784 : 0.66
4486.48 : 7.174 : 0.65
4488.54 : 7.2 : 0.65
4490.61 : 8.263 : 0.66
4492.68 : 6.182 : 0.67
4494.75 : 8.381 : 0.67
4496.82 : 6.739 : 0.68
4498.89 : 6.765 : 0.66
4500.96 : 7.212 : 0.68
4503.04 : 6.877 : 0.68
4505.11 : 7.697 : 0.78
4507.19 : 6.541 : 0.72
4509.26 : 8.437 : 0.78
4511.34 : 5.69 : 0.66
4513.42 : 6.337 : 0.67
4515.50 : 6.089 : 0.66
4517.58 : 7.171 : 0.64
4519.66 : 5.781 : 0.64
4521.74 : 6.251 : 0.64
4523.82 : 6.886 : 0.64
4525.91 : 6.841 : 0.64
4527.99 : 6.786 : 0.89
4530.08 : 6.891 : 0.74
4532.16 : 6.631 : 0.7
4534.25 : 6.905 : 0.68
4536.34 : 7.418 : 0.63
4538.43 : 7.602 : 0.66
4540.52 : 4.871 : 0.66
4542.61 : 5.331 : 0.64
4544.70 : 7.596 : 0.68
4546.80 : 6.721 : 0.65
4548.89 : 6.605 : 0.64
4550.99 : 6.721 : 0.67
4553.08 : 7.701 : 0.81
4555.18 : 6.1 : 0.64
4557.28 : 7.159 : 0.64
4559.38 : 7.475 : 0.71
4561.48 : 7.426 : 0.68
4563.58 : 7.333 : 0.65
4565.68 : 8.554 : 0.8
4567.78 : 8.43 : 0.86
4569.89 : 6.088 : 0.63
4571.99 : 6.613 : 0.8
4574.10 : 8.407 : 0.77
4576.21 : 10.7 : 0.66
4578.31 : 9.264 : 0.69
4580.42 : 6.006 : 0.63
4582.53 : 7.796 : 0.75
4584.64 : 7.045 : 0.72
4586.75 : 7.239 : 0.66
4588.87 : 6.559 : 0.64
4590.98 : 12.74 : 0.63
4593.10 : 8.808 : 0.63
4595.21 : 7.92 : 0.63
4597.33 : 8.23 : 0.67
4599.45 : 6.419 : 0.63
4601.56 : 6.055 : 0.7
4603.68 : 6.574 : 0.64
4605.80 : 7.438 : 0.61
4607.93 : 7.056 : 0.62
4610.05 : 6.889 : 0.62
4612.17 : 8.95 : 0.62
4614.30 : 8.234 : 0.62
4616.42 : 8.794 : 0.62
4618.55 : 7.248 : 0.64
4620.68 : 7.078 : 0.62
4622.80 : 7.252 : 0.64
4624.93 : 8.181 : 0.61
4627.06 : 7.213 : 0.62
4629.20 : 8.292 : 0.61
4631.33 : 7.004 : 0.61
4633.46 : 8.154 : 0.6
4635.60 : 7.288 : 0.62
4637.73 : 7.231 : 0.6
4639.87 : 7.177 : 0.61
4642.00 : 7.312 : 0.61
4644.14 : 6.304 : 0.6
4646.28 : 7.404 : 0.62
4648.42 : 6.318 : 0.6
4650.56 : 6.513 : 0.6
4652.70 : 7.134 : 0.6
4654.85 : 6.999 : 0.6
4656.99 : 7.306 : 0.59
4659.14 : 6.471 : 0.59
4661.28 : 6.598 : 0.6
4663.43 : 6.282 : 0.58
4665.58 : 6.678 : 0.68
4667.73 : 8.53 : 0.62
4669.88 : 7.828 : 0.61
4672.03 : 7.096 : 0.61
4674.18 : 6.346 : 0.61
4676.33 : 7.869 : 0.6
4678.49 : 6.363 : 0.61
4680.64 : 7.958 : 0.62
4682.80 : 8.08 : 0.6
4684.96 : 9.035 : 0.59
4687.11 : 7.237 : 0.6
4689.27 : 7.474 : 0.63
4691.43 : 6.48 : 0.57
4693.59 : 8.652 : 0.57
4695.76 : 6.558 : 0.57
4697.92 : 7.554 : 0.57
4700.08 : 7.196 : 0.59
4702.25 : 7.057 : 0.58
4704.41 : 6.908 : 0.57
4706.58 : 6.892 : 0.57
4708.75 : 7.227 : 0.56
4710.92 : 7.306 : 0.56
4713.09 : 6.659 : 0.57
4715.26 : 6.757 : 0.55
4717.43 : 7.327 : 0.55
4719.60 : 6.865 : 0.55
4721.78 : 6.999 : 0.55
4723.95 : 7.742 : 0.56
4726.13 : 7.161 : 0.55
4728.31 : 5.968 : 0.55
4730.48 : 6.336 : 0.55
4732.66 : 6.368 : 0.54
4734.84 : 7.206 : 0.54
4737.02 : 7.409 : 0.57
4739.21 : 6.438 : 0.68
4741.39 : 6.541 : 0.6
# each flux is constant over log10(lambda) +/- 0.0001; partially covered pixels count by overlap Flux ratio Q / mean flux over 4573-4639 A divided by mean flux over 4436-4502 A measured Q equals 1.1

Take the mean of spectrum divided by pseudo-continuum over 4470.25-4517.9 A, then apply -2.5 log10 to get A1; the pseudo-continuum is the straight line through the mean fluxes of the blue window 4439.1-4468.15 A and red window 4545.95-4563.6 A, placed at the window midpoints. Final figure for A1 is 0.01 mag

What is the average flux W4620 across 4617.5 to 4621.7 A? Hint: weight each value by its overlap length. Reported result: 7.16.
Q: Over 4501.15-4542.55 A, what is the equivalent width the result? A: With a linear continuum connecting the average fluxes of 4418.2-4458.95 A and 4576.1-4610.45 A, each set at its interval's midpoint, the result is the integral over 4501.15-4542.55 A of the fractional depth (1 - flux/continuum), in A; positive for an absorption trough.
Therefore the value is 3.8 A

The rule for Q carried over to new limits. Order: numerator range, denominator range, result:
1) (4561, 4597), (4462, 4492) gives 1.16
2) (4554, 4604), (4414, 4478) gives 1.12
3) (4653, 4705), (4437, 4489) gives 1.06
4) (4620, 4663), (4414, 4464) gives 1.04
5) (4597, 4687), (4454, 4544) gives 1.08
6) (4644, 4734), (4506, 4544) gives 1.08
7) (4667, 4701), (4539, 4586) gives 1.03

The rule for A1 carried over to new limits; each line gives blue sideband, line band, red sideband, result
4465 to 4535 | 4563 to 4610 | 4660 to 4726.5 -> -0.110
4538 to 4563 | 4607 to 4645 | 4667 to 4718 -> -0.071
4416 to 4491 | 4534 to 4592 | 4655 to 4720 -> -0.062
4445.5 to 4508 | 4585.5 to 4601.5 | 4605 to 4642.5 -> -0.093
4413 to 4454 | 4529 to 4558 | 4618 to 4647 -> 0.076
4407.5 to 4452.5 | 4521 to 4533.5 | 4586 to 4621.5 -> 0.109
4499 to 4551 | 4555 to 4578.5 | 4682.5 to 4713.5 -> -0.139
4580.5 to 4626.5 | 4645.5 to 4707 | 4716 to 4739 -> 0.005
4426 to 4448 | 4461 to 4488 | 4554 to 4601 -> 0.092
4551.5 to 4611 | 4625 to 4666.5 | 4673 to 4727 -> 0.056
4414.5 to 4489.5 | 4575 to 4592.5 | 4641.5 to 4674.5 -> -0.214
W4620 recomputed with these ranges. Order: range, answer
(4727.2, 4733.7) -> 6.23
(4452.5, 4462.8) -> 6.16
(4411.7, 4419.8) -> 7.13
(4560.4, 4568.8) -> 7.94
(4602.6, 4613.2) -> 7.37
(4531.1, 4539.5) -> 7.13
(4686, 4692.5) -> 7.08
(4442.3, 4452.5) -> 7.3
